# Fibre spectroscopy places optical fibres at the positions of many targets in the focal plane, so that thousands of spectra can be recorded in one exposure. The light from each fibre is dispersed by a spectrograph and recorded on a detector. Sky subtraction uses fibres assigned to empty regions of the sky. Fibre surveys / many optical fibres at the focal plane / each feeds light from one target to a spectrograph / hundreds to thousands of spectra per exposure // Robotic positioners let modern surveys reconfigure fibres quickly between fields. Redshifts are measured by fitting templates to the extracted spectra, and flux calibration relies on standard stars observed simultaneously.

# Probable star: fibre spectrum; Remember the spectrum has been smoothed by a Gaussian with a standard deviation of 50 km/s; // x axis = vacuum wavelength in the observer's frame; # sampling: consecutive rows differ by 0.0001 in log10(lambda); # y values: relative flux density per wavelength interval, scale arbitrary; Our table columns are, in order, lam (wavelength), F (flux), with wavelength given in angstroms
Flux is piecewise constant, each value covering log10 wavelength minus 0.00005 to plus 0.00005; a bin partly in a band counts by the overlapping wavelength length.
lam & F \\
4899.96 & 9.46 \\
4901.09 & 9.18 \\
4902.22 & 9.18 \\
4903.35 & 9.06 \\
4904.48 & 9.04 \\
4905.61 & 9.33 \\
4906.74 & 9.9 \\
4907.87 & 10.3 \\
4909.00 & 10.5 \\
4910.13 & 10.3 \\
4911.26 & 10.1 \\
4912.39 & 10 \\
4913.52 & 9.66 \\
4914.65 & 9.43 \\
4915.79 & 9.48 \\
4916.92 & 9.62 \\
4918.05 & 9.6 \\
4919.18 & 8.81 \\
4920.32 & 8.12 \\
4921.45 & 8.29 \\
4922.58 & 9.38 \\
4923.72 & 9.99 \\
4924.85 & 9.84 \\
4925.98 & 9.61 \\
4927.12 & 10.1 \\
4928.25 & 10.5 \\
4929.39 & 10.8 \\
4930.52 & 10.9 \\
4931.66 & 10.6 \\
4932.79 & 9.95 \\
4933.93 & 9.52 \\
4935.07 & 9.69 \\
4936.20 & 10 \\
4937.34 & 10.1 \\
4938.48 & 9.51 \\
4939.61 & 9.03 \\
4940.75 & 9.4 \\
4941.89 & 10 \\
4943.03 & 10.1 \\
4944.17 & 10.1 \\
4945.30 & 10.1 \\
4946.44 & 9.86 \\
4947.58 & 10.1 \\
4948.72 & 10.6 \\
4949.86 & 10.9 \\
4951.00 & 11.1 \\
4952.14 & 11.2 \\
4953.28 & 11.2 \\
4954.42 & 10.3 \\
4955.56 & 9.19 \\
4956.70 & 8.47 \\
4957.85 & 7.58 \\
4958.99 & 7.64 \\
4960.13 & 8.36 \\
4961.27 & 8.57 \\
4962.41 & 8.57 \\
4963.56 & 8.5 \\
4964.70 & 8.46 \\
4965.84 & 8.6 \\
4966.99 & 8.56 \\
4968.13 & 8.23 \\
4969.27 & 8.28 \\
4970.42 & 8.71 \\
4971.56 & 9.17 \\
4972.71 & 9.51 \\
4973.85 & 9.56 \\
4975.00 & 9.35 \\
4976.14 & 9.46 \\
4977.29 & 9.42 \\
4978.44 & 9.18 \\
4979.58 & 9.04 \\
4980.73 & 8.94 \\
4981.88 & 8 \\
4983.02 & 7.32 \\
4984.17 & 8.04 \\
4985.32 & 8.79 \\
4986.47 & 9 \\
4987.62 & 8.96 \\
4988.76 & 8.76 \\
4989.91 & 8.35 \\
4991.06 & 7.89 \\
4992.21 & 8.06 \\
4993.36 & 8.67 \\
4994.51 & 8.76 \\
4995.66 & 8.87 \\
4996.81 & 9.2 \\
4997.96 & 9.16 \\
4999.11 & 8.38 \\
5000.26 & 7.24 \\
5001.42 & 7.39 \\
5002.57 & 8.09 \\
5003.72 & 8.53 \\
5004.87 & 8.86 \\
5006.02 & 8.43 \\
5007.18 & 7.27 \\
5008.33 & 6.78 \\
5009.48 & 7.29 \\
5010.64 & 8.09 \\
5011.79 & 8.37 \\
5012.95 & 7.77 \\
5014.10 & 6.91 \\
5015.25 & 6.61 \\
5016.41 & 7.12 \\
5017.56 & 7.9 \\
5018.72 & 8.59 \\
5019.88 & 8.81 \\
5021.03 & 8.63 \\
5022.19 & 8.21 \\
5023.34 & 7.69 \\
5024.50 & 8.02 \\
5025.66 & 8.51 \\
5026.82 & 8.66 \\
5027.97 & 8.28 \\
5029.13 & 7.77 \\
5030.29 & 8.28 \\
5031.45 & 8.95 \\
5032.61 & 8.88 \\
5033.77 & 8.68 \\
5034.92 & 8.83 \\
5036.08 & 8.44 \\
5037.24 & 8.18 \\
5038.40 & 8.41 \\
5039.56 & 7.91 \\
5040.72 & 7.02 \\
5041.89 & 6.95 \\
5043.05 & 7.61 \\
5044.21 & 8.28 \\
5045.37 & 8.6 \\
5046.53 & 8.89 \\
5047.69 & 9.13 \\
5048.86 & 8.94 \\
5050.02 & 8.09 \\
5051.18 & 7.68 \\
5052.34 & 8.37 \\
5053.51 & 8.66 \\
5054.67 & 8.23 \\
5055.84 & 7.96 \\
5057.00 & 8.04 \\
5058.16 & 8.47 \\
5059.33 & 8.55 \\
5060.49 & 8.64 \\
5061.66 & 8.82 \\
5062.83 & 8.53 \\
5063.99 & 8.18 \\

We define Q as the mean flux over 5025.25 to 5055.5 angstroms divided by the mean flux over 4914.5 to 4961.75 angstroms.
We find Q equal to 0.9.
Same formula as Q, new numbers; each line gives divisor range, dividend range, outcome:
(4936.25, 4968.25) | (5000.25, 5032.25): 0.84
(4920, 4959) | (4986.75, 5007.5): 0.85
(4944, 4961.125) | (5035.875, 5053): 0.84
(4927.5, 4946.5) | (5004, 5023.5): 0.78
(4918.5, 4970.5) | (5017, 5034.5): 0.88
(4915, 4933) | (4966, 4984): 0.91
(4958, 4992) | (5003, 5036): 0.94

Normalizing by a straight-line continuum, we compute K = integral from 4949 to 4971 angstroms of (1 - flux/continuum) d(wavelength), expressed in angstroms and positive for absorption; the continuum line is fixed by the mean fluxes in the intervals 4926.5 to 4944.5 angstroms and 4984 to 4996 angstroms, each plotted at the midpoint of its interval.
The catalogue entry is 0.7 angstroms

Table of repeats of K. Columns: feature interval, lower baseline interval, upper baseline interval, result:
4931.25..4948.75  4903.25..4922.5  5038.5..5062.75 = -1.19 angstroms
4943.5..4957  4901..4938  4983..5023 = -1.69 angstroms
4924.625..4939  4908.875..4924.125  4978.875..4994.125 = -1.29 angstroms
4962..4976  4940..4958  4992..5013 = 0.79 angstroms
